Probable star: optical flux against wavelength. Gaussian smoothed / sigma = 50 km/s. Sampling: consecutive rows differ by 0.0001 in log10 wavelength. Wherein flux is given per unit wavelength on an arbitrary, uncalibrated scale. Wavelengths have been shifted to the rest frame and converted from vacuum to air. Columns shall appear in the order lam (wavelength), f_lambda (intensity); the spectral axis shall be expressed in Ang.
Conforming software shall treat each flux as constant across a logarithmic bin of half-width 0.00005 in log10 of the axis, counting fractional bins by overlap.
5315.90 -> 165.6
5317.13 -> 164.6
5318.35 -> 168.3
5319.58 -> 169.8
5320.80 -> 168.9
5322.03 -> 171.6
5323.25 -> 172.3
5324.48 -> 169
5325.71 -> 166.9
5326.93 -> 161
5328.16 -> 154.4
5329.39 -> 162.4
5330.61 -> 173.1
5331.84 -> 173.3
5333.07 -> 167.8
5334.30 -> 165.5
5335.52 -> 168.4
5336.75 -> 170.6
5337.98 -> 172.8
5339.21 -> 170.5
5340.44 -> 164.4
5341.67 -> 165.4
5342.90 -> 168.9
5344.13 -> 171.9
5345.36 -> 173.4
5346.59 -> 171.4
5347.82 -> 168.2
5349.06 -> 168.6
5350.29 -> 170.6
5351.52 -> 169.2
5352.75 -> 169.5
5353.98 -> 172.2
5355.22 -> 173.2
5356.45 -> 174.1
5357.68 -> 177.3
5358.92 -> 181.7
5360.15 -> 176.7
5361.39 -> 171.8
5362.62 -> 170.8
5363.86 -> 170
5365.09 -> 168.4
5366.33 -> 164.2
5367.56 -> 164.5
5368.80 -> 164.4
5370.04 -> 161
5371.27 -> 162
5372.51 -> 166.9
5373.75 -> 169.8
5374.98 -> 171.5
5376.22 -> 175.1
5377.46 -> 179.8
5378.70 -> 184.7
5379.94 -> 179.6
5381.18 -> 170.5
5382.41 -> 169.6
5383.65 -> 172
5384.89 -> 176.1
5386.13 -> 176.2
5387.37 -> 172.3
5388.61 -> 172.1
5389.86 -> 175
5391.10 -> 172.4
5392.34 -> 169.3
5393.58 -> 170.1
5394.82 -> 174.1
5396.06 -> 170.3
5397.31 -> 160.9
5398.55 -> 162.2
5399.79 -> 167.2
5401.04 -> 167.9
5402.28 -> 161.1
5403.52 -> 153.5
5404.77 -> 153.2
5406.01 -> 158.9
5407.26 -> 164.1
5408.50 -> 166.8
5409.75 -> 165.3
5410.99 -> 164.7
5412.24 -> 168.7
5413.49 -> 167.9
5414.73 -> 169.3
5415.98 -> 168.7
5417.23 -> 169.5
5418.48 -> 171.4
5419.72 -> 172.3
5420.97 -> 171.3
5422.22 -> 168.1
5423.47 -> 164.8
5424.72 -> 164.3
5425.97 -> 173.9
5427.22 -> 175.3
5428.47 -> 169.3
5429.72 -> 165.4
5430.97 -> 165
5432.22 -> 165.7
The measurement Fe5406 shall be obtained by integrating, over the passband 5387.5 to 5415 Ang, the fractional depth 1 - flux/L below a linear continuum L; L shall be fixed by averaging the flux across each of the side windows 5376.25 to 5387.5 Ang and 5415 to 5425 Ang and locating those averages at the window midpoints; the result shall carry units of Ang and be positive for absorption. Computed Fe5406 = 1.0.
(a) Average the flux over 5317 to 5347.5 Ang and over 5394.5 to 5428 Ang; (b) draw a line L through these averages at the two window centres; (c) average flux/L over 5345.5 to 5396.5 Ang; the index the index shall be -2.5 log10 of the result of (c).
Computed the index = -0.03 mag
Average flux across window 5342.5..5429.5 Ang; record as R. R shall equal 170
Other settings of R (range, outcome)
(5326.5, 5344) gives 167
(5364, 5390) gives 171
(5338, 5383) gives 171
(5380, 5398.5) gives 171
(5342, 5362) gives 172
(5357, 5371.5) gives 170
